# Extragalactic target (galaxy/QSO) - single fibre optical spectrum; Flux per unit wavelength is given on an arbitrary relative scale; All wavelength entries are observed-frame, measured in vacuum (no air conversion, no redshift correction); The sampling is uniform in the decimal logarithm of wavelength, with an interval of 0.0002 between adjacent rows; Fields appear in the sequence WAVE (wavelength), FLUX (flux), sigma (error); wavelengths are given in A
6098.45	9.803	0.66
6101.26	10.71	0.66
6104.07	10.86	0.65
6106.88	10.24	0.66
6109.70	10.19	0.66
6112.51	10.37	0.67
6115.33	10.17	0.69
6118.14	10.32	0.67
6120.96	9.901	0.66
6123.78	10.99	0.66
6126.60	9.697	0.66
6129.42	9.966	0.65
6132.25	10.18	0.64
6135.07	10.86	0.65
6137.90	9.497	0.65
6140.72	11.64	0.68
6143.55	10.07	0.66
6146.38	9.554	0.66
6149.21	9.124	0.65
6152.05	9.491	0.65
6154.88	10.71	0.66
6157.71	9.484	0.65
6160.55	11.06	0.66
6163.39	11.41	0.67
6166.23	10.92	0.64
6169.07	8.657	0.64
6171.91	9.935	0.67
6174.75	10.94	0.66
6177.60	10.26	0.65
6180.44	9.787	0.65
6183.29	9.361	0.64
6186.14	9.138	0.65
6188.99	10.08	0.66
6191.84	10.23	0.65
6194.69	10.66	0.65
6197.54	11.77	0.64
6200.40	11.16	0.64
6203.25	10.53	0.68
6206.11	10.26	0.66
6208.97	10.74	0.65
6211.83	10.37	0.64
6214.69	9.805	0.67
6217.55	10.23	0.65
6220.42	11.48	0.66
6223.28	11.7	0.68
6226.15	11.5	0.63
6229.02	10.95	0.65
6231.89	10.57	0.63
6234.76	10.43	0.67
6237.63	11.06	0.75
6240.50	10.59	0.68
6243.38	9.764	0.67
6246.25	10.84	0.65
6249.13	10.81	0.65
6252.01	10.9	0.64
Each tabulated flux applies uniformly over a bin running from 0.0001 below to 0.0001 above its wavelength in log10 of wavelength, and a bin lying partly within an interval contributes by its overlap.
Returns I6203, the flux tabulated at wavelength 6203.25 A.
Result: 10.53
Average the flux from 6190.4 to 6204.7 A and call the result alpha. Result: 10.9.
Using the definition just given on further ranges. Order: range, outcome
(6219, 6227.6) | 11.6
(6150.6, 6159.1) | 9.9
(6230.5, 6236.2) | 10.5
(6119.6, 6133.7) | 10.1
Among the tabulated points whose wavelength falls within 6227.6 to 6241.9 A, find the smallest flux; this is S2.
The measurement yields 10.43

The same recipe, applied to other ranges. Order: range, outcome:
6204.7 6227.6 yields 9.805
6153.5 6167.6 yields 9.484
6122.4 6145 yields 9.497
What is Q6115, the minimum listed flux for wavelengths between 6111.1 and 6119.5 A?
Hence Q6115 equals 10.17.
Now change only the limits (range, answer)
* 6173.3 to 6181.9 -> 9.787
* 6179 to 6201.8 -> 9.138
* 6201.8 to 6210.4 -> 10.26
